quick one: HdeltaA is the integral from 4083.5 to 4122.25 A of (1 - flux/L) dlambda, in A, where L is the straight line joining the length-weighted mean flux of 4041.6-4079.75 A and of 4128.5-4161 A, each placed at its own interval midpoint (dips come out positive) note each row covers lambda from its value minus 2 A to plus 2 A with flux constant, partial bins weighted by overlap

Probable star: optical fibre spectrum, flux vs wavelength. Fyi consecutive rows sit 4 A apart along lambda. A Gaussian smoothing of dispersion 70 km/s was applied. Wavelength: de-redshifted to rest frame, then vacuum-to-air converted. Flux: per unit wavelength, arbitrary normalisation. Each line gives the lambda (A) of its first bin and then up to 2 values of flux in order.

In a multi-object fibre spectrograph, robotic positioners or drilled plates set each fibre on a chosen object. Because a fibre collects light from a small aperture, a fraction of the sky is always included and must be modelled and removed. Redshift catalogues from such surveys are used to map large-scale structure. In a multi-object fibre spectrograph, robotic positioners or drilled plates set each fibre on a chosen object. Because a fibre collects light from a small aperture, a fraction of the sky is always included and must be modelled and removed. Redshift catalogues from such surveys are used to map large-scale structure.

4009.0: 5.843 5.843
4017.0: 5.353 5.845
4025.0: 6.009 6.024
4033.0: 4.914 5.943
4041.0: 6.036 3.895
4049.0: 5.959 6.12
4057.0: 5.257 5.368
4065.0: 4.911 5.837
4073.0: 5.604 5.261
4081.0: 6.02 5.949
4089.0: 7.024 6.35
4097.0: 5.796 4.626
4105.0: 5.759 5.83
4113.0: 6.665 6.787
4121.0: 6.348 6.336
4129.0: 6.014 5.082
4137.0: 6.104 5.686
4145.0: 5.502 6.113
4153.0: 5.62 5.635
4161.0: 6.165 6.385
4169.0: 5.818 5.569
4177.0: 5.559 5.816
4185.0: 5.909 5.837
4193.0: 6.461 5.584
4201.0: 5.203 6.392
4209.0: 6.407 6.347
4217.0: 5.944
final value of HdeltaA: -3.80 A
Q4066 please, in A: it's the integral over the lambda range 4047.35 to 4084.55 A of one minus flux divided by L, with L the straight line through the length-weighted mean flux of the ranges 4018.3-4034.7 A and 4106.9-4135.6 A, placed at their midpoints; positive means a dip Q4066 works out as 1.8 A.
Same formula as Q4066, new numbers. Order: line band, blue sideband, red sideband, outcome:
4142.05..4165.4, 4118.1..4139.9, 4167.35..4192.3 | 0.13 A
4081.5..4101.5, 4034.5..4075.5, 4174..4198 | -1.67 A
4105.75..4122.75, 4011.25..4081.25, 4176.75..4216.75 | -1.83 A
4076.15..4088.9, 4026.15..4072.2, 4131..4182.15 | -0.91 A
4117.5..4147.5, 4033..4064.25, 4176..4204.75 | -1.35 A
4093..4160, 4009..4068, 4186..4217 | -0.96 A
